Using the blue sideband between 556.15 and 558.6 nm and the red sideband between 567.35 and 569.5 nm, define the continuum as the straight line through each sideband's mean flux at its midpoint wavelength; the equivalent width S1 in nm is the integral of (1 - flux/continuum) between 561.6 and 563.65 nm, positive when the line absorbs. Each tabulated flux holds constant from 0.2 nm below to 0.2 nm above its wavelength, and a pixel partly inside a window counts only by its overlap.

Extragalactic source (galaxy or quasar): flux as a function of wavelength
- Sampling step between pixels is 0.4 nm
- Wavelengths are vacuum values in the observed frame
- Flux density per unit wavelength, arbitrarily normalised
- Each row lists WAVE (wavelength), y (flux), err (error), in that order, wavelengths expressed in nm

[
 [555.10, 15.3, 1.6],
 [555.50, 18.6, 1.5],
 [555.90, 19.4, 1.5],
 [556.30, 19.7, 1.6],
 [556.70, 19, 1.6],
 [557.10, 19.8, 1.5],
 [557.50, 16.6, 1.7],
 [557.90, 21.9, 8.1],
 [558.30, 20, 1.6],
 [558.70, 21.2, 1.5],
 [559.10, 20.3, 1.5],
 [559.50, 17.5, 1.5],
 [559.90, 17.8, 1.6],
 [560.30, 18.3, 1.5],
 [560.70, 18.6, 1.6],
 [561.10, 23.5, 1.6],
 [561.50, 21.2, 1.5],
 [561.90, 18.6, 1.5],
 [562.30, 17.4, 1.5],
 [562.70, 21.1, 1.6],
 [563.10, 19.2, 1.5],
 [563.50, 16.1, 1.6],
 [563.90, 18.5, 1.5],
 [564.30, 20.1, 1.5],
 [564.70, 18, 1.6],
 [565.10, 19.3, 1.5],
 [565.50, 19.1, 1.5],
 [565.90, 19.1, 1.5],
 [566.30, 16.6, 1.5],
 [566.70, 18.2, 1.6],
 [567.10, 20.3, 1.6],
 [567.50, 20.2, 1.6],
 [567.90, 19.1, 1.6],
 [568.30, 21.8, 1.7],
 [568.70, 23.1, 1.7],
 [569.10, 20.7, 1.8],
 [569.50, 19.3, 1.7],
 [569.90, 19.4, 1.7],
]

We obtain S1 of 0.15 nm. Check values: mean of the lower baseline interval 19.6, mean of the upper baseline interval 20.8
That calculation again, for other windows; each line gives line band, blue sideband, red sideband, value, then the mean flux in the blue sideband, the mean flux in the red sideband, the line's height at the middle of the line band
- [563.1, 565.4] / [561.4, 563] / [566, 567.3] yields 0.057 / 19.4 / 18.4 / 19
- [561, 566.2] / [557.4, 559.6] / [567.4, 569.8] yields 0.269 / 19.8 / 20.7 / 20.2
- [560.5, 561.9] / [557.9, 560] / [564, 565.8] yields -0.093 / 19.7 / 19.1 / 19.5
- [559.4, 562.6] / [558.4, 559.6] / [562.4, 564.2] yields 0.018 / 19.9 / 18.7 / 19.3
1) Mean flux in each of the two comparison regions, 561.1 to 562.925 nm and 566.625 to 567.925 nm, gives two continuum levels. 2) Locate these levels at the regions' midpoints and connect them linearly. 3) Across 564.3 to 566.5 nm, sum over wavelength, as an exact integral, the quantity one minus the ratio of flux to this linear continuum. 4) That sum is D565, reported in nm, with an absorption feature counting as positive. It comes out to 0.13 nm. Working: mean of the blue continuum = 20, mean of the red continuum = 19.6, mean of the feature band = 18.6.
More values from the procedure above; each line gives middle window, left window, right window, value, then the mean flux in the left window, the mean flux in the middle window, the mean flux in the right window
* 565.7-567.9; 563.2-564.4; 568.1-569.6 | 0.13 nm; 18.2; 18.9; 21.4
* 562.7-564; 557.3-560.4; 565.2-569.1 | 0.08 nm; 19.2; 18.4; 19.8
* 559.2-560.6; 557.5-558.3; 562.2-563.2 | 0.12 nm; 20.1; 18.1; 19.4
